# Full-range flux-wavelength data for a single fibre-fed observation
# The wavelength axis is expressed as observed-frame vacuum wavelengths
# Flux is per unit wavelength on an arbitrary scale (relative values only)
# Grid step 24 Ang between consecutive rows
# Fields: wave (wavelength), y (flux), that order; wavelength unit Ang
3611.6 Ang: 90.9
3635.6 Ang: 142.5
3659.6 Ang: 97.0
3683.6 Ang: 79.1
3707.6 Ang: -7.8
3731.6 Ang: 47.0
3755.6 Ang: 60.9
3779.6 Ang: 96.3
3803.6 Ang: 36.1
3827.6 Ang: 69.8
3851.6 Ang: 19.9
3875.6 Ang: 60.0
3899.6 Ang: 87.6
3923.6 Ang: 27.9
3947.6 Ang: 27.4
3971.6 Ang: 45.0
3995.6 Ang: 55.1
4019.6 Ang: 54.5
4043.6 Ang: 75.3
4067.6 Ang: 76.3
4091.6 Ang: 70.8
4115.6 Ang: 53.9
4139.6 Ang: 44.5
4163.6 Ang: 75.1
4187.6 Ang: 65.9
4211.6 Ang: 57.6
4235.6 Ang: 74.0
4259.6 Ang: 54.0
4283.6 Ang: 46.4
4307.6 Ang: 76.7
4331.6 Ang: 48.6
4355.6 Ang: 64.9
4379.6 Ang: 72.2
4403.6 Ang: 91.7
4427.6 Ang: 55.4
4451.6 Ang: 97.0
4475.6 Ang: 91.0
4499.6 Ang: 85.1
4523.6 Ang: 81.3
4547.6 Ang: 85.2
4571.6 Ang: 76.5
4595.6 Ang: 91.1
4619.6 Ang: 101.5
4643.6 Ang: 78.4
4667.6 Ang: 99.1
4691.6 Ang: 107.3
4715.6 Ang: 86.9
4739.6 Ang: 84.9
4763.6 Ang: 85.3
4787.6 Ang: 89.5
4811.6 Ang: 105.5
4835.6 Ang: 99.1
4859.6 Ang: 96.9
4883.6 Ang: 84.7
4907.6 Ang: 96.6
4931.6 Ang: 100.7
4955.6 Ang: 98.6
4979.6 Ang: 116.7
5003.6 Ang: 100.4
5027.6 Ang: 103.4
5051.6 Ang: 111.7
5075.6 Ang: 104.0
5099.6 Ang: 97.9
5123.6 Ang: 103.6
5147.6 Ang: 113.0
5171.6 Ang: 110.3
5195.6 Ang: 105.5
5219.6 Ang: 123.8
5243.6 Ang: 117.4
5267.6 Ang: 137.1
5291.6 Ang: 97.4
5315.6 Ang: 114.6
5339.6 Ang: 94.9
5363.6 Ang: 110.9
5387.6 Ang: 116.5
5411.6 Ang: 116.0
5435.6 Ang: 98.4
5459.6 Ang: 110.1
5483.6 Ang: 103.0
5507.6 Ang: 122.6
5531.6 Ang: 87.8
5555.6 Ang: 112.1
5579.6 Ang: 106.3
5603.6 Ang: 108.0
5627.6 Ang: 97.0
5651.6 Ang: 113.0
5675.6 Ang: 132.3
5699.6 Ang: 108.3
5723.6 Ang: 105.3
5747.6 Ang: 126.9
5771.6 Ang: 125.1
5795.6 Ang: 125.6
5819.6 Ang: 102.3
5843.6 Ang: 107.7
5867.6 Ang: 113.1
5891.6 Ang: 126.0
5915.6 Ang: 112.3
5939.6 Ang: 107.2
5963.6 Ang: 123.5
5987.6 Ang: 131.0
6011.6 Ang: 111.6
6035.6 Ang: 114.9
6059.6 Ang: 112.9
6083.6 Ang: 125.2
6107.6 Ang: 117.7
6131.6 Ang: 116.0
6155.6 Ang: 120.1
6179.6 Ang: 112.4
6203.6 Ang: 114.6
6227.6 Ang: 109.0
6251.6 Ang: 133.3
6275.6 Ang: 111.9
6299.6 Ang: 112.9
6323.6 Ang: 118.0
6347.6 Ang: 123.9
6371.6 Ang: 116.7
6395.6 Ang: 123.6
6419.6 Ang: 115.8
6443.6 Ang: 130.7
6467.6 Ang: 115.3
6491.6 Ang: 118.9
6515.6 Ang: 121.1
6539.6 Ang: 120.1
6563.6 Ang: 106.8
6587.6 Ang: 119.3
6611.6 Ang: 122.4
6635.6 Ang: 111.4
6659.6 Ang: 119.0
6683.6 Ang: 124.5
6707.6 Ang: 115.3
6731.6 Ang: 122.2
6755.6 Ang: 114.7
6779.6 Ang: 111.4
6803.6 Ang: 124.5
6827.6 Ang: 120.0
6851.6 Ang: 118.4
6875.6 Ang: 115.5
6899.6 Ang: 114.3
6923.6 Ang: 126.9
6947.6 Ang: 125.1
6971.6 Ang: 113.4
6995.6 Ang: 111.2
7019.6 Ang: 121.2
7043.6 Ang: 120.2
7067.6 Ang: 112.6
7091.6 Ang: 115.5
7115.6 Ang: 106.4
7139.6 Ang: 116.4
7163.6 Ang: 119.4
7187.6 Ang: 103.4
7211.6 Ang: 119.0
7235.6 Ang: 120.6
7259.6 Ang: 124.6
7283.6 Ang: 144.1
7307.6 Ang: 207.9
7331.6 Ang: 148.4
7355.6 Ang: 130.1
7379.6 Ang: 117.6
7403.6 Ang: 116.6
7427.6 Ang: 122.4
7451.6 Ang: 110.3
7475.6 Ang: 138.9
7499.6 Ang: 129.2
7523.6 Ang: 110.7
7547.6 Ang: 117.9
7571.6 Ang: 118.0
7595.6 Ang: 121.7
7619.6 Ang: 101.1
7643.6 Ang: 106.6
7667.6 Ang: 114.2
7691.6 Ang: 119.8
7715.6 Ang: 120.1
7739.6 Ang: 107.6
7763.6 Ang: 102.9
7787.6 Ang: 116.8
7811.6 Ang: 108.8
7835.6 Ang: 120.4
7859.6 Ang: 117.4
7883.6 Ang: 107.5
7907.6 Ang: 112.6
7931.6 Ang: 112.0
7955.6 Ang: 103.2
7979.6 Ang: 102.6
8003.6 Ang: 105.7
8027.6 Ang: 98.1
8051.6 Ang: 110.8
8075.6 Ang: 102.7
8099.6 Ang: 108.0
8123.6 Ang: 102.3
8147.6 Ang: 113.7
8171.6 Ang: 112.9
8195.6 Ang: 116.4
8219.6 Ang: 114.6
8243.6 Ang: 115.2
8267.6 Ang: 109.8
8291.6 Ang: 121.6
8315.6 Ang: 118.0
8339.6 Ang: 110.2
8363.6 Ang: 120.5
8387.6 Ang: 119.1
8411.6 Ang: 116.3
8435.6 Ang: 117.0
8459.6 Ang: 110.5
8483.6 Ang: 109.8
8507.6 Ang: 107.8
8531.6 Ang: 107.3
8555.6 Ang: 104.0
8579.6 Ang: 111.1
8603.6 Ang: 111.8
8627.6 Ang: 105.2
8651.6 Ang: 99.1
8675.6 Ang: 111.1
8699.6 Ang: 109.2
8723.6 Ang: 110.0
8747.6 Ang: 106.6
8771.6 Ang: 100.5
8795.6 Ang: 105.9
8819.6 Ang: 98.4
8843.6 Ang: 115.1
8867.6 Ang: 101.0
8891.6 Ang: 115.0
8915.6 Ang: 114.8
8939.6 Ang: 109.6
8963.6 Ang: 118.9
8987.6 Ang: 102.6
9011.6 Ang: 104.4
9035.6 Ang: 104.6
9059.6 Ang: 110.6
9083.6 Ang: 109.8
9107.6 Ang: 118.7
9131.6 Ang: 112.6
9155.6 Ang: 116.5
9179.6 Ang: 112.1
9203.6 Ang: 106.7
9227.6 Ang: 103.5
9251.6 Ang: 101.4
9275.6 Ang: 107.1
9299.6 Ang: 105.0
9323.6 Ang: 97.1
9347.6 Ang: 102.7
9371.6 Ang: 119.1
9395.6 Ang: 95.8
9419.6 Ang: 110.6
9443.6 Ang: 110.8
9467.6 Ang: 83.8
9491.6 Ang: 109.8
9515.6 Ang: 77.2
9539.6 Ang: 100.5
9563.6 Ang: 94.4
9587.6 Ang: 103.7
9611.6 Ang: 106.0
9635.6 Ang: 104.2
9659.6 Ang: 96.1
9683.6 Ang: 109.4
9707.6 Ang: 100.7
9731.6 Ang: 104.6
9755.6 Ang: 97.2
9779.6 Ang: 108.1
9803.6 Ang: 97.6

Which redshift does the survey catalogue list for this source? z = 0.114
